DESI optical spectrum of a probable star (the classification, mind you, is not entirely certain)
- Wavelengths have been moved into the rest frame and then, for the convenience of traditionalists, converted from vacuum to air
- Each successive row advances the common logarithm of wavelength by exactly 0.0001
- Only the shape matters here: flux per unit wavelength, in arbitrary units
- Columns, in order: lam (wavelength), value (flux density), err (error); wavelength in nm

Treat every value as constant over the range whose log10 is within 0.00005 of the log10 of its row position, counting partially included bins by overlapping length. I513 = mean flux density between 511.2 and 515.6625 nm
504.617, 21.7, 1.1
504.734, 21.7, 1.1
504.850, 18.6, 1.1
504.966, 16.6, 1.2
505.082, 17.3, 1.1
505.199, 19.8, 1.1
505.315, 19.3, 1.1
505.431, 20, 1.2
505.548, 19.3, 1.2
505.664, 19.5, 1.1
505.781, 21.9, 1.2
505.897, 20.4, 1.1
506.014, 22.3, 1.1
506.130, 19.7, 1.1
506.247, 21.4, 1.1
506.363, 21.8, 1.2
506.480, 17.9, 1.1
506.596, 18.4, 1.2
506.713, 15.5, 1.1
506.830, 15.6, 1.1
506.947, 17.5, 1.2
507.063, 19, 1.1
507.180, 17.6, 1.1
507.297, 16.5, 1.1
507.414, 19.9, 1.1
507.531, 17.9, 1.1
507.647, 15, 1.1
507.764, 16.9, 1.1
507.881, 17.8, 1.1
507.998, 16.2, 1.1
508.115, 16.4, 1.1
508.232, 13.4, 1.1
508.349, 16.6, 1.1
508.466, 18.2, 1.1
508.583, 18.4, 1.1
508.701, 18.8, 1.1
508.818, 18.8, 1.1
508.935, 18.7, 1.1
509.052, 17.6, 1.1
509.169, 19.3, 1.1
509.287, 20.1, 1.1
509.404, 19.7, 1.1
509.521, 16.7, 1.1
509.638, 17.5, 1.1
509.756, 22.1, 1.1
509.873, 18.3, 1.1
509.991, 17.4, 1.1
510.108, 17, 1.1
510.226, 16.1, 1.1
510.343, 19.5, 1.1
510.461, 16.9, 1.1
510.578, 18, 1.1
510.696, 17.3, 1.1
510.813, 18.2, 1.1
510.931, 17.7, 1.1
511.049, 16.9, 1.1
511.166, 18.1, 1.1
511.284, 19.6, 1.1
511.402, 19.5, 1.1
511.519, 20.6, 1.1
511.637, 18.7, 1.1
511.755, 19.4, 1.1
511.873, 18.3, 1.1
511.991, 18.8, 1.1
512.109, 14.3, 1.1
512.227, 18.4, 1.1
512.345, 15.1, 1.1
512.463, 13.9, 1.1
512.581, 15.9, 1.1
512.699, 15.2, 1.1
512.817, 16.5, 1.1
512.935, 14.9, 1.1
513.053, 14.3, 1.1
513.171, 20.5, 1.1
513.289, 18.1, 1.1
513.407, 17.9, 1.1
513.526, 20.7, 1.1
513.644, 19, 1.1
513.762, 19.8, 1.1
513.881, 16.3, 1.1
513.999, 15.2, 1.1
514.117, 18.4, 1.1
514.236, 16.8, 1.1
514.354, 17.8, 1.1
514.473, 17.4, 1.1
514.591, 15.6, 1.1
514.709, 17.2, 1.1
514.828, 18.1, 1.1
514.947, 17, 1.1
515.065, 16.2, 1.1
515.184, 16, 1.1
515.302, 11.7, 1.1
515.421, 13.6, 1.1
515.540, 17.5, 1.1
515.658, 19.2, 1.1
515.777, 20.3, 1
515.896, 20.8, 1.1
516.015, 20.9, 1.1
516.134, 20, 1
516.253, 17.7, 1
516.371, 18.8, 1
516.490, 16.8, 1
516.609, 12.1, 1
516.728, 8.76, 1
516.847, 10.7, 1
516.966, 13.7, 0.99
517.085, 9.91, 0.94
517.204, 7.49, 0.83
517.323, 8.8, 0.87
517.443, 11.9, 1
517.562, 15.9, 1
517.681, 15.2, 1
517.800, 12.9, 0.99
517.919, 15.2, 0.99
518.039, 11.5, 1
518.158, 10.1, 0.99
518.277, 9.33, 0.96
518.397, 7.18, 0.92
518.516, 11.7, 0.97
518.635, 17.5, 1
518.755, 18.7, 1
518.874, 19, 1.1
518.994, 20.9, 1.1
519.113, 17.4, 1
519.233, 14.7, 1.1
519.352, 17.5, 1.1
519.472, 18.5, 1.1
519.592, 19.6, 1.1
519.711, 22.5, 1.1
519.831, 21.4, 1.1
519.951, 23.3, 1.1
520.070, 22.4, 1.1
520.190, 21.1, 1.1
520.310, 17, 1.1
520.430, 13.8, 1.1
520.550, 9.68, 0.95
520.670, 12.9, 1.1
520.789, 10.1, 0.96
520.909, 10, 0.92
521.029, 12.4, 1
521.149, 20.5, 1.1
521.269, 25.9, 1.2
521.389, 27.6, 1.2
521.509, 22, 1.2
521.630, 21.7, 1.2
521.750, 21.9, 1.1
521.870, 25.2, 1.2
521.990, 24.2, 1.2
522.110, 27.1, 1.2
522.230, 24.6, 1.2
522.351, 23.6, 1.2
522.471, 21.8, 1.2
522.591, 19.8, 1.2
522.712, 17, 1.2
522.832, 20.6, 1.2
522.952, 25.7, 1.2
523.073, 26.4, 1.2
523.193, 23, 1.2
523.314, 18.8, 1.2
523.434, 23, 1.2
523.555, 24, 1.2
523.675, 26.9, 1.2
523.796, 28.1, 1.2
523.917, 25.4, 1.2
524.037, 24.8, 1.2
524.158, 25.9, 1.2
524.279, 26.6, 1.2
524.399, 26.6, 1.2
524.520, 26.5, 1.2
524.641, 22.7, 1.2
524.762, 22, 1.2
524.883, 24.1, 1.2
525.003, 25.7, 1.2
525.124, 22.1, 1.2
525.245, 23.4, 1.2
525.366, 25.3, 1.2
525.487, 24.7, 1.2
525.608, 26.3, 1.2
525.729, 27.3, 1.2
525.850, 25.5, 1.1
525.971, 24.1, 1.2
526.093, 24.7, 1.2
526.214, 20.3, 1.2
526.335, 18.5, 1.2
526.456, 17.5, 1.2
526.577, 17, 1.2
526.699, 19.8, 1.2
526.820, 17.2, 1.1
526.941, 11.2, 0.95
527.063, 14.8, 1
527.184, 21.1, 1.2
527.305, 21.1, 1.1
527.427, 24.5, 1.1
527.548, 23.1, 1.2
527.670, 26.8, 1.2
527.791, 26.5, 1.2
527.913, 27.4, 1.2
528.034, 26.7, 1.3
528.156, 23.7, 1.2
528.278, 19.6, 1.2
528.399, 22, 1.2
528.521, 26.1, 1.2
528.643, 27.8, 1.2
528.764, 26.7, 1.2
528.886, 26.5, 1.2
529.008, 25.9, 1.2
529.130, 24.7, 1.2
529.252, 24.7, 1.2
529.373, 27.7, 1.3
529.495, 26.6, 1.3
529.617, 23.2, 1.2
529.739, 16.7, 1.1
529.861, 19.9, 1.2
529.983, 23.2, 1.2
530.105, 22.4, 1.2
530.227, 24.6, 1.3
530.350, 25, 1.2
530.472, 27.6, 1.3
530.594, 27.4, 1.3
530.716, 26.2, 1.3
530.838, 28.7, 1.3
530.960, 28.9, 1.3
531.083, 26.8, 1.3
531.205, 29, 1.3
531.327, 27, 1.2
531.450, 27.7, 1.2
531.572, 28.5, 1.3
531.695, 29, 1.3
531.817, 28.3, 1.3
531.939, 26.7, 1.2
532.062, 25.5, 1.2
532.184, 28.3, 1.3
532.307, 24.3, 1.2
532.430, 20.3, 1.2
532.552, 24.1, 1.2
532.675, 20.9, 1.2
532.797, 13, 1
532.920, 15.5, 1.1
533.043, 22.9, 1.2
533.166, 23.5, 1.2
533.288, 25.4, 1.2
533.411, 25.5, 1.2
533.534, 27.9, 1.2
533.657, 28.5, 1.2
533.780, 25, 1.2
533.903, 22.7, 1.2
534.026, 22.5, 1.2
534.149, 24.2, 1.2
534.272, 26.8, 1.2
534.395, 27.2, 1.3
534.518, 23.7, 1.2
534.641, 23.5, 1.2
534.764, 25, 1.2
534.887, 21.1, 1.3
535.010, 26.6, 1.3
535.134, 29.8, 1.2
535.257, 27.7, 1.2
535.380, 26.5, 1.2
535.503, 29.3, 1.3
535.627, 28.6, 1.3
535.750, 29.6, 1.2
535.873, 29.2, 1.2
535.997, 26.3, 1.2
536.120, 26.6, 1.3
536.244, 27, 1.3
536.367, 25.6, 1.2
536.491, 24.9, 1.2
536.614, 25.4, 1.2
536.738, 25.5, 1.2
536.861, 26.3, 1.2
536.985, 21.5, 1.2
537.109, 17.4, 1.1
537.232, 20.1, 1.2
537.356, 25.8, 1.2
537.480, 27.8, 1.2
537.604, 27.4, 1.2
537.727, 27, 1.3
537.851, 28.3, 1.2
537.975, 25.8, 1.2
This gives 17.2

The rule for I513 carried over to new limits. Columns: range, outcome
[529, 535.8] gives 25.2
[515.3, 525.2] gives 18.9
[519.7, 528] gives 22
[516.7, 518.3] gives 11.6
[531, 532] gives 27.9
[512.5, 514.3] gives 17.3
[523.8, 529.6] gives 23.6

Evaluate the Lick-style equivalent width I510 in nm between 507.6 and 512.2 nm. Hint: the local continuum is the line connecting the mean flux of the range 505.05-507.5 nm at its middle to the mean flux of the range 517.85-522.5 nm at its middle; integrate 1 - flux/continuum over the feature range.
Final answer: 0.22 nm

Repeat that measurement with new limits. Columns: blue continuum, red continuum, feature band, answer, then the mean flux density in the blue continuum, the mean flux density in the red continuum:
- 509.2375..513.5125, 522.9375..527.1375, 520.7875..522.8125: 0.05 nm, 17.7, 23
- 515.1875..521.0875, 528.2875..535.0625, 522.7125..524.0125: -0.33 nm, 15.3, 24.9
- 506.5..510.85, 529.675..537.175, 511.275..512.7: 0.09 nm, 17.7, 25.2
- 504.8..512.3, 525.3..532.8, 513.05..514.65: 0.16 nm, 18.3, 24.1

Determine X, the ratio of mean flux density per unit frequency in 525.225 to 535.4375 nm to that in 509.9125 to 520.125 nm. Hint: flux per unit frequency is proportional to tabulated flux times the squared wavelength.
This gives 1.5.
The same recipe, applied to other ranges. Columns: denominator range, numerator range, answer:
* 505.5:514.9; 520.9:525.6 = 1.38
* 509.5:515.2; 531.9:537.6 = 1.54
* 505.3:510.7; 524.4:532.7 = 1.43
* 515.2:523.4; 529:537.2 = 1.51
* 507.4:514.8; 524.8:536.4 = 1.50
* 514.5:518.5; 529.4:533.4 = 1.80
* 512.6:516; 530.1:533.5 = 1.56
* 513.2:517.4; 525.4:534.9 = 1.57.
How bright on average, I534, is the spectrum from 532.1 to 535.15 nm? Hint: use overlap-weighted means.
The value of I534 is 23.9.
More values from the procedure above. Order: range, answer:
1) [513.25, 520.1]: 16.2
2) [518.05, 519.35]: 14.7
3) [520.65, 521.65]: 18.2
